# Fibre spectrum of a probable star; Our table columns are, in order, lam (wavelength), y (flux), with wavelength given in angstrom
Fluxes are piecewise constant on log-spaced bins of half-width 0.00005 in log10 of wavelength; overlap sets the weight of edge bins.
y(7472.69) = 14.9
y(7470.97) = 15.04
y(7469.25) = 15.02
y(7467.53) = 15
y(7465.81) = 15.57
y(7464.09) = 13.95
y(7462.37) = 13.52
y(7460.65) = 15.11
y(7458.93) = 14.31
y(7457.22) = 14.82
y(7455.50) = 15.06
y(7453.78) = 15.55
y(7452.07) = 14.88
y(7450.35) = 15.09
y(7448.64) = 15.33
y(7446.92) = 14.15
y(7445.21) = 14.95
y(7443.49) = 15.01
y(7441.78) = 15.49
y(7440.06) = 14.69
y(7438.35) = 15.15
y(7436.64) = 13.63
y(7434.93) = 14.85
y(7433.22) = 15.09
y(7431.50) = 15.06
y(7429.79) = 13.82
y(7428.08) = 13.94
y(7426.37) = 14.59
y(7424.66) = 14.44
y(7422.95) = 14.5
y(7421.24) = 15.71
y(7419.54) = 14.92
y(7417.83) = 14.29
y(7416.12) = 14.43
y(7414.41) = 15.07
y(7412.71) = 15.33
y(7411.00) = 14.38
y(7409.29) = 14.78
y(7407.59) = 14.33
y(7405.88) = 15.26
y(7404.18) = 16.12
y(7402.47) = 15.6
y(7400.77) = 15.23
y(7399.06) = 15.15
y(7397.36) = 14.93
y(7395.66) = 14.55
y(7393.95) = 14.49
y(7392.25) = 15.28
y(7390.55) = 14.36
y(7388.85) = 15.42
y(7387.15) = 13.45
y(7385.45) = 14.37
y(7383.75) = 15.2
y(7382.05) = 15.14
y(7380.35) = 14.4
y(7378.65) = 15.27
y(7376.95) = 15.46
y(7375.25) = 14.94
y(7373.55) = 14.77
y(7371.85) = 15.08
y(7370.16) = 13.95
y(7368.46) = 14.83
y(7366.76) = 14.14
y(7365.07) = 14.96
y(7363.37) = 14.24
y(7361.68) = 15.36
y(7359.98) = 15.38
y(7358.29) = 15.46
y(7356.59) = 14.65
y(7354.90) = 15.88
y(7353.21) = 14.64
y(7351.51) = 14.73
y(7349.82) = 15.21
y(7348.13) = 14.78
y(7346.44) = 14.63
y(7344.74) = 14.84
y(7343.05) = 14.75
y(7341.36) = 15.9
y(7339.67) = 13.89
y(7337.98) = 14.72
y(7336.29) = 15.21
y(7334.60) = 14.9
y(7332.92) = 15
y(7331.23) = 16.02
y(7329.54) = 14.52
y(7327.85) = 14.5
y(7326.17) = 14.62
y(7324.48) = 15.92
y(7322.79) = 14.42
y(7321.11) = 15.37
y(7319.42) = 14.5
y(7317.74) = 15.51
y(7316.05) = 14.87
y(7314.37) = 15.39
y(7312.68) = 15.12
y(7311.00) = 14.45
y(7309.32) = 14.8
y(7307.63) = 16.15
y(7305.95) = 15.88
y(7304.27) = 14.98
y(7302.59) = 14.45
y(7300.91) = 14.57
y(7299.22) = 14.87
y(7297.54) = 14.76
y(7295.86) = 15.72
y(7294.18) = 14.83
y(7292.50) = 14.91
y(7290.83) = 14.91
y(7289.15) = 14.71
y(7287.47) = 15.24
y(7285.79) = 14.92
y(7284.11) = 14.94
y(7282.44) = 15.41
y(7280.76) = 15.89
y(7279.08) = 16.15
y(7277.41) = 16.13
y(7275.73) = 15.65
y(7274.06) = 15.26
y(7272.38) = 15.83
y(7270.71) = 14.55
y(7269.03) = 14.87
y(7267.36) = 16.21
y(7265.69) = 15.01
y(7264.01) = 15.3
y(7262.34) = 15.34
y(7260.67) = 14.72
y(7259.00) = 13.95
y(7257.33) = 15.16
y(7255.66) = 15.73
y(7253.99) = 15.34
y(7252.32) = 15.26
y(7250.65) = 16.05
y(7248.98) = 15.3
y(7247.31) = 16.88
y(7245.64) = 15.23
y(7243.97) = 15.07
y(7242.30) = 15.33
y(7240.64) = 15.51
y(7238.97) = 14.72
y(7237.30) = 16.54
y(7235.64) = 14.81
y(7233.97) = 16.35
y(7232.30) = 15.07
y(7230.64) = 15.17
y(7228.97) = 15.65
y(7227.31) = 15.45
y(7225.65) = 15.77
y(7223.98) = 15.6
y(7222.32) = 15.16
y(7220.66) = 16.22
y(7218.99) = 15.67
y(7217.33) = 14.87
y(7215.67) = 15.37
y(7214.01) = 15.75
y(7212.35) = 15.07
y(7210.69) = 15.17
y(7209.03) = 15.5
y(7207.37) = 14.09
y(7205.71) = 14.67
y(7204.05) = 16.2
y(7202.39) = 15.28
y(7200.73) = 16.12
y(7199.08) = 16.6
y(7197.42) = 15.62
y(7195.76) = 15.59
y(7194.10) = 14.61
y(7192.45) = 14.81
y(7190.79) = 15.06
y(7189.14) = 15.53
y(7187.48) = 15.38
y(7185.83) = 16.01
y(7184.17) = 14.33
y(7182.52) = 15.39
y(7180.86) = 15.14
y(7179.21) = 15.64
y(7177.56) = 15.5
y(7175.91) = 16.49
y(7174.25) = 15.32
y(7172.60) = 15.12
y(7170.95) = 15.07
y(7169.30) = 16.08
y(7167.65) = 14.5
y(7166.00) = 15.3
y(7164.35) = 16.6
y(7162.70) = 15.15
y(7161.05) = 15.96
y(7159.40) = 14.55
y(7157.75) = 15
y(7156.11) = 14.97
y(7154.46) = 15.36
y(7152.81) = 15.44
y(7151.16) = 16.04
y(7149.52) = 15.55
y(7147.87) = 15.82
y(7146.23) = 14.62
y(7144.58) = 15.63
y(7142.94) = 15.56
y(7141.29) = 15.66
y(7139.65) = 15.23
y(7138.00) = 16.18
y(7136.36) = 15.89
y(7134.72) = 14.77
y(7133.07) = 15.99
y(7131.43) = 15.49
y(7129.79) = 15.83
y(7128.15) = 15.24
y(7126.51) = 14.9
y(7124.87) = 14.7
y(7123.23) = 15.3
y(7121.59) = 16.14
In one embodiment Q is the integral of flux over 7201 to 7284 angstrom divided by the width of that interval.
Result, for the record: 15.4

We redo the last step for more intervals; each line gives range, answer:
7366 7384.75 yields 14.8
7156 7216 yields 15.4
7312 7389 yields 14.9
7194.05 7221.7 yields 15.5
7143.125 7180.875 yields 15.4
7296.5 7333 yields 15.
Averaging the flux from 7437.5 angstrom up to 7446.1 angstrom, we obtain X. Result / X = 15.1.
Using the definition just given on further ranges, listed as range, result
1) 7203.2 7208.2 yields 15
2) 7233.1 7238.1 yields 15.9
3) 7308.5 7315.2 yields 14.9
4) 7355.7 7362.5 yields 15.2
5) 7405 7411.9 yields 14.7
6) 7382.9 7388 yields 14.3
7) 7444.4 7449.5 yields 14.8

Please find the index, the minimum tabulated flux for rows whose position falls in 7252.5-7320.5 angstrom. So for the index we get 13.95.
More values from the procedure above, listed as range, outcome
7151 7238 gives 14.09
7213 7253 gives 14.72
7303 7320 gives 14.45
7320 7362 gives 13.89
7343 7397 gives 13.45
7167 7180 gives 14.5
